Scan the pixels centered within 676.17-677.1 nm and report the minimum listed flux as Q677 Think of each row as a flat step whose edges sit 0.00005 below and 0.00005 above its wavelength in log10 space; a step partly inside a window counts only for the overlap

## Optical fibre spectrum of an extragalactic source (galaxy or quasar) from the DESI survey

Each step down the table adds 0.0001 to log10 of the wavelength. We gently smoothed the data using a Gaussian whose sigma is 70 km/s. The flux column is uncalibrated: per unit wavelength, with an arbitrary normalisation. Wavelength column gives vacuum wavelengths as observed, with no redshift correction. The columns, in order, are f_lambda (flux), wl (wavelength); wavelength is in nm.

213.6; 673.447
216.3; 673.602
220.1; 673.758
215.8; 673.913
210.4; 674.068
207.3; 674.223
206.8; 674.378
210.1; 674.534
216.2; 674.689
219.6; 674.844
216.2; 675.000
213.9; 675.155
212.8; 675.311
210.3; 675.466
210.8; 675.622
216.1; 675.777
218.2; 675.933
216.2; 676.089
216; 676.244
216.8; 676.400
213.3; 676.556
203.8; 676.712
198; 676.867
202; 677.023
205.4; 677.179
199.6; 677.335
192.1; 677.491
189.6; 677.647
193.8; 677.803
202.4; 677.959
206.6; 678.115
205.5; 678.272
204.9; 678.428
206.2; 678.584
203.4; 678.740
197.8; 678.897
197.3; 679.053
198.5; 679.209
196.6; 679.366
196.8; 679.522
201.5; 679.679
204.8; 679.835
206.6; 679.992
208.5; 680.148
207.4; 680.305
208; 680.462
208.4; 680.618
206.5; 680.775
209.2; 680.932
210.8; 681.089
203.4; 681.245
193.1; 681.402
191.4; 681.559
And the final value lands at 198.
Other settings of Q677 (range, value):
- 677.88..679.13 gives 197.3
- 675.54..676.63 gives 210.8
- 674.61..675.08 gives 216.2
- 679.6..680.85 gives 201.5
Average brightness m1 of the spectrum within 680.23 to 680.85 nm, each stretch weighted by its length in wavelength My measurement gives 208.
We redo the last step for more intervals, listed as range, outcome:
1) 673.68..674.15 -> 215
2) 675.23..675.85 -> 213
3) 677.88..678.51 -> 205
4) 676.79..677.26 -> 202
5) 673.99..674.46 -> 208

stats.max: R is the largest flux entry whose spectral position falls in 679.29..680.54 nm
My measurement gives 208.5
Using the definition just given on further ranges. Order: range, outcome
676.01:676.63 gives 216.8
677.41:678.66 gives 206.6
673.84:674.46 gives 215.8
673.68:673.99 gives 220.1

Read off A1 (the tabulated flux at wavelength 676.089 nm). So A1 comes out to 216.2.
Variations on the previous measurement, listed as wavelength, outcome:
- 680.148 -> 208.5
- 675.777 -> 216.1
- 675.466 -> 210.3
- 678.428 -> 204.9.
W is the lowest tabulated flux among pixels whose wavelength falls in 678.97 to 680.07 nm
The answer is 196.6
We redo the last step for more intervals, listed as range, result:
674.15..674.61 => 206.8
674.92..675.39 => 212.8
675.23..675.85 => 210.3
